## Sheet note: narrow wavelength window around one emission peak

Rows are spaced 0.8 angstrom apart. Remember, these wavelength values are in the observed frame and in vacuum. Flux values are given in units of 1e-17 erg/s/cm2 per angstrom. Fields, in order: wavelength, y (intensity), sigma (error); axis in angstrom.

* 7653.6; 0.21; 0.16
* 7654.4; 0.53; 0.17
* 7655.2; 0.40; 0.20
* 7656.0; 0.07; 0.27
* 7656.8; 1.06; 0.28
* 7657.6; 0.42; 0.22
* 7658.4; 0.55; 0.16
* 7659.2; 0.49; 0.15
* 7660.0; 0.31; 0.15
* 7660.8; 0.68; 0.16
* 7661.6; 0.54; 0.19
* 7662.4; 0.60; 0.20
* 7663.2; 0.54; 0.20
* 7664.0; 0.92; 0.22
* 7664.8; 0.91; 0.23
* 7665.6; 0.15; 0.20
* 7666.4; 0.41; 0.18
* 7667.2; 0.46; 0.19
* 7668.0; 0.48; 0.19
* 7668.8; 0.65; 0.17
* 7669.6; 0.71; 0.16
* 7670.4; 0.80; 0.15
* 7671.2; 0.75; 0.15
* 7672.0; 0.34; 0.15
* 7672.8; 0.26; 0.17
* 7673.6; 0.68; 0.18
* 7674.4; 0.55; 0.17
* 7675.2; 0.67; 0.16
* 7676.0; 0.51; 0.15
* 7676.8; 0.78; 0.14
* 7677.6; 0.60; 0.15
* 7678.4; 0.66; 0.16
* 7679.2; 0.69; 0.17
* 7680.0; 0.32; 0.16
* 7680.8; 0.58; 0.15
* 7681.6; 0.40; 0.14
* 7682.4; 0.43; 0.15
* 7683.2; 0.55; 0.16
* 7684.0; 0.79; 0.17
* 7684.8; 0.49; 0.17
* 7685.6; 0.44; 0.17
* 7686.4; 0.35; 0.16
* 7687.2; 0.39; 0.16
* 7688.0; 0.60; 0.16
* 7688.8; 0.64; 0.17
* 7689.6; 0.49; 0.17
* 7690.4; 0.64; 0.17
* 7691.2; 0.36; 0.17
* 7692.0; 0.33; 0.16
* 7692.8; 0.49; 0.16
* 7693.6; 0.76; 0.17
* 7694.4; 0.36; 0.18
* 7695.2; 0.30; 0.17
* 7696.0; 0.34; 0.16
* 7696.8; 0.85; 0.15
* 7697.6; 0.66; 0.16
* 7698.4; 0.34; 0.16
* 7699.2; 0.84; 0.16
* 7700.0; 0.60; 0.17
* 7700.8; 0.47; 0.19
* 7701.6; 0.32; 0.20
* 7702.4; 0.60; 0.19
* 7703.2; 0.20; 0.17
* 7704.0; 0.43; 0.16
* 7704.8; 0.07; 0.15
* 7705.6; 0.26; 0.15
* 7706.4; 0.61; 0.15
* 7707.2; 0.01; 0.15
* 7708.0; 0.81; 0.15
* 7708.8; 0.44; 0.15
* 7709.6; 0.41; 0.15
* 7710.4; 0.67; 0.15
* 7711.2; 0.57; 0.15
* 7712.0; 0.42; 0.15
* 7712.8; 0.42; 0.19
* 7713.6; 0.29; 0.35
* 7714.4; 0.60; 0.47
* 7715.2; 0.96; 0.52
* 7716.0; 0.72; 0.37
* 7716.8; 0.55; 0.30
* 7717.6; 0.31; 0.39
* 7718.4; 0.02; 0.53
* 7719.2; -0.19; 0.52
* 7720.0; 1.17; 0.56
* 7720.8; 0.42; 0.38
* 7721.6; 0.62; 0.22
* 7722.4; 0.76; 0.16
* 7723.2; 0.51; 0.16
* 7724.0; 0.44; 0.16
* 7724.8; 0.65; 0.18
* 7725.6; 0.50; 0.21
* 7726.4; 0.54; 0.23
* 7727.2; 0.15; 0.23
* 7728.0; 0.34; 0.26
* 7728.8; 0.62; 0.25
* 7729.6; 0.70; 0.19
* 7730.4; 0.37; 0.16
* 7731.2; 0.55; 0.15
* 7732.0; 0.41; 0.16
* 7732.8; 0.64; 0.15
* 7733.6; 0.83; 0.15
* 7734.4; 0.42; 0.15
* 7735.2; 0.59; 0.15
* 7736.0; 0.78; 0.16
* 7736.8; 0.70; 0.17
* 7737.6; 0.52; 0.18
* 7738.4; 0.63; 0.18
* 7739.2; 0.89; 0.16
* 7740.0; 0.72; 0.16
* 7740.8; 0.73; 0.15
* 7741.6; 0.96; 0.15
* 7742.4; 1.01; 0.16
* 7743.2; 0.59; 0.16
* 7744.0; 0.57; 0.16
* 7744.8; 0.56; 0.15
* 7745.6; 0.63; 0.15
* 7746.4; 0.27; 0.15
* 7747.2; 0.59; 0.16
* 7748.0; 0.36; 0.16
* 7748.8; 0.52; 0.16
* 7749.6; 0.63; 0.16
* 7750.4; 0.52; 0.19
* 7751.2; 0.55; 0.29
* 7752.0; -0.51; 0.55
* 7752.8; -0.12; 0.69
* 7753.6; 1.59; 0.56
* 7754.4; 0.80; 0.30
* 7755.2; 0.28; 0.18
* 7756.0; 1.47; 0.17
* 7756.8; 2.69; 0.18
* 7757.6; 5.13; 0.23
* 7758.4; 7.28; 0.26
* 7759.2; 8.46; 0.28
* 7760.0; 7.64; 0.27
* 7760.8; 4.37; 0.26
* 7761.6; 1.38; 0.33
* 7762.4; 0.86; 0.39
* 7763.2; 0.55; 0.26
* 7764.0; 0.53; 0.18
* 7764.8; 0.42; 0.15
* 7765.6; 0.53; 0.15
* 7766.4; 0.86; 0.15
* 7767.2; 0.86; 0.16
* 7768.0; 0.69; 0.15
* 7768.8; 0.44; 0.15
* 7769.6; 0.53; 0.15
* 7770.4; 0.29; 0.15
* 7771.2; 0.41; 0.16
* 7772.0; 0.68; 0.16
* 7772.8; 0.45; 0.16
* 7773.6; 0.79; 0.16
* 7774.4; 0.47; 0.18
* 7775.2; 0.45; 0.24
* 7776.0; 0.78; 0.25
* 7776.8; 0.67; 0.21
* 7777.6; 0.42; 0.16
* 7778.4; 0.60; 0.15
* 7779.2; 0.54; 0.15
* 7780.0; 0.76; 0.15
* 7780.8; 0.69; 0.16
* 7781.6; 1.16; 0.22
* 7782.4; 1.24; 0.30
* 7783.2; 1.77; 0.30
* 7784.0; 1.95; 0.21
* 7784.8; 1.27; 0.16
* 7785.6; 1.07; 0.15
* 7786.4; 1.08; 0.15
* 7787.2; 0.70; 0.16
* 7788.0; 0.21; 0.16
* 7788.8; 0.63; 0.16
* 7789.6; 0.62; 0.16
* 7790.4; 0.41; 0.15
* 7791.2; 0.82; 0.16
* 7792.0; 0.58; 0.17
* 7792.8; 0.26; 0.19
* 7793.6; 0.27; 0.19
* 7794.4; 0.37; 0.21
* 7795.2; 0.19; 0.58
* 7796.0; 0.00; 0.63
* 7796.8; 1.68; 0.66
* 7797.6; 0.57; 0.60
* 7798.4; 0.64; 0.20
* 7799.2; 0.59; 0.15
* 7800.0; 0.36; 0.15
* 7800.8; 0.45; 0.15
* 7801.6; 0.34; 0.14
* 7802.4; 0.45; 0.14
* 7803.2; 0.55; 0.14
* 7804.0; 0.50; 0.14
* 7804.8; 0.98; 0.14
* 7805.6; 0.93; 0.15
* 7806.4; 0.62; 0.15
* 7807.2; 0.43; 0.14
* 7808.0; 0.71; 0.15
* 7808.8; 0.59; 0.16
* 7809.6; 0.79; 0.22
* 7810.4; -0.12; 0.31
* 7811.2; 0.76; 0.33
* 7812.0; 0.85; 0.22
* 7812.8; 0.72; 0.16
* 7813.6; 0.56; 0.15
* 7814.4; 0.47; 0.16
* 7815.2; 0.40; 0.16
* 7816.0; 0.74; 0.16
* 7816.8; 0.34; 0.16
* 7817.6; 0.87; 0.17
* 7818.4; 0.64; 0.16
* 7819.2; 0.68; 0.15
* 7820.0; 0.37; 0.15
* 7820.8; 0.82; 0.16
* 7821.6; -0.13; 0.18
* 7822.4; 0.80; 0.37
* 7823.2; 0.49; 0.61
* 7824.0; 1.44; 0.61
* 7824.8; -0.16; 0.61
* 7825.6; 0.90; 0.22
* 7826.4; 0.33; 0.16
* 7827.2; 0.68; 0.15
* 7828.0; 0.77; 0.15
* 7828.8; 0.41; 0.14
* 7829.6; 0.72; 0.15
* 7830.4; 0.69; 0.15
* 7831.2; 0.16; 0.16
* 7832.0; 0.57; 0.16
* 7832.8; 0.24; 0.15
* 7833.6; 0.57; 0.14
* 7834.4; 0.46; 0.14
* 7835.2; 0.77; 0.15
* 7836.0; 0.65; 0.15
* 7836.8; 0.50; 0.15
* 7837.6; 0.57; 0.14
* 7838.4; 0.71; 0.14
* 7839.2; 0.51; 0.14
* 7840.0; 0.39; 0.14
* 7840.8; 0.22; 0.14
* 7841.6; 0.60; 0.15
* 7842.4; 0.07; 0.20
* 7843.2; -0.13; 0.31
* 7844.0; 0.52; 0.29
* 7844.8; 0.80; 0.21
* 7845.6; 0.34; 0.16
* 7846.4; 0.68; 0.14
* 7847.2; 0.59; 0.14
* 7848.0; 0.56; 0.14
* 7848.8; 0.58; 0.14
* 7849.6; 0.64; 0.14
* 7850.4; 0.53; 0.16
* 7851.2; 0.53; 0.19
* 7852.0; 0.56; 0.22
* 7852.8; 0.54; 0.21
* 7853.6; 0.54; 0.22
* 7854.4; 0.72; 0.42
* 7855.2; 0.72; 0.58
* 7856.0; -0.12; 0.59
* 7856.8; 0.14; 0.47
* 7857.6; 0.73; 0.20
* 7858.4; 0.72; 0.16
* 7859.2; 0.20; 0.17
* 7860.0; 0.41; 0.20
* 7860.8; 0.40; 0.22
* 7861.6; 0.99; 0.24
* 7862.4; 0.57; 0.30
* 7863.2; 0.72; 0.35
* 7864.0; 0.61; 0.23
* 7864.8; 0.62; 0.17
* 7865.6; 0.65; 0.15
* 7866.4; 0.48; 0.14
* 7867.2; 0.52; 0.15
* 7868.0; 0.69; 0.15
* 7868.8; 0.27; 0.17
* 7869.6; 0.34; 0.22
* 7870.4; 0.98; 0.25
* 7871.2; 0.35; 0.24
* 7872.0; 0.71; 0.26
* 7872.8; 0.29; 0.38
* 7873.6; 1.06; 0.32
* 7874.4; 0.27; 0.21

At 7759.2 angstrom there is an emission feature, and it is H-alpha 6563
